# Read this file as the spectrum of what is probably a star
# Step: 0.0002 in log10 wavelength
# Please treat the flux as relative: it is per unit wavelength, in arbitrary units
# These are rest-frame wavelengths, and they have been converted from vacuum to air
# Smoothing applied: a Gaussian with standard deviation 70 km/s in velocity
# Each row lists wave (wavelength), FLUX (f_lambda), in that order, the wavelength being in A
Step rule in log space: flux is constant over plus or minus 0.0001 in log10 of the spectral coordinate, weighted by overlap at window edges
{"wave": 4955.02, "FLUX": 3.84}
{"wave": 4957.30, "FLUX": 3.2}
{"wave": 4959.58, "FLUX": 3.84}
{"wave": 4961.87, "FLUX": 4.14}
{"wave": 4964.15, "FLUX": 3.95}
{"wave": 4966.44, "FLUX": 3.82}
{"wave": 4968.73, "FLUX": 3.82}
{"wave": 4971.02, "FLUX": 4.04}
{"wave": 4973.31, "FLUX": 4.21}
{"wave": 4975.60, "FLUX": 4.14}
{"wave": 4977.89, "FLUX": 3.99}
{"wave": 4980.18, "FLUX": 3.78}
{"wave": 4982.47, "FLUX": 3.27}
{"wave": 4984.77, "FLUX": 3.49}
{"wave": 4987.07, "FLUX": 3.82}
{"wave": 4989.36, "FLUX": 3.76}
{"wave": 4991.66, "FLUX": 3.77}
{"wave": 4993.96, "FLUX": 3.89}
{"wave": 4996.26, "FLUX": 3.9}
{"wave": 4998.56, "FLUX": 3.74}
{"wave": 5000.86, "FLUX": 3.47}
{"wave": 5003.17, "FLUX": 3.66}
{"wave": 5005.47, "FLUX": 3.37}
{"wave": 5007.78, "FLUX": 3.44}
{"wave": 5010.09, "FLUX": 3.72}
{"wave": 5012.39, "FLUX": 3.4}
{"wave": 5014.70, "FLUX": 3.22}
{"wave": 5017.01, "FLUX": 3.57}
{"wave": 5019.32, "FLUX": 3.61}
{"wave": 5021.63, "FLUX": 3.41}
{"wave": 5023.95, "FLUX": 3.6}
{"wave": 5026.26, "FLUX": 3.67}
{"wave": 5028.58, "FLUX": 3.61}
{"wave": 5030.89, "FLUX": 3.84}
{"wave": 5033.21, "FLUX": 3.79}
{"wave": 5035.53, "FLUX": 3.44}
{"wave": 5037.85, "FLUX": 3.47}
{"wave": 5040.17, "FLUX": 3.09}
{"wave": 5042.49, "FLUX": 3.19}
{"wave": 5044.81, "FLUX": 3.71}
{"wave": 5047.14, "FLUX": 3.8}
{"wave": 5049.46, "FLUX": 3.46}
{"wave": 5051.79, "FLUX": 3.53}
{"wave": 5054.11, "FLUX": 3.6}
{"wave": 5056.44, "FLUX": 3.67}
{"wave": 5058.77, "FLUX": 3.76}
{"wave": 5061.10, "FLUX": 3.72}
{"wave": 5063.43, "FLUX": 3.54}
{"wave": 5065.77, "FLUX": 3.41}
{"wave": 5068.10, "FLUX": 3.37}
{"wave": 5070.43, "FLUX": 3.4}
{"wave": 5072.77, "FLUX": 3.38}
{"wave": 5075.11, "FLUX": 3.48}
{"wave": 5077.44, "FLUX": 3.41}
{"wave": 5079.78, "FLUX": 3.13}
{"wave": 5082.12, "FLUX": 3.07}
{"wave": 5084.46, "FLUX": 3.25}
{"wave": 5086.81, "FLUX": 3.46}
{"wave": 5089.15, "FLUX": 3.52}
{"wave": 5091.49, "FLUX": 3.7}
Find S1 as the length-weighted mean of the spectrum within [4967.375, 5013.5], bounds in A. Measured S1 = 3.73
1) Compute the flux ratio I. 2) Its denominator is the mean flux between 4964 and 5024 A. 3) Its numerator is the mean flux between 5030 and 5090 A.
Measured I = 0.94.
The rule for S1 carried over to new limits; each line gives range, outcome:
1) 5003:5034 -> 3.56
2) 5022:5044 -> 3.52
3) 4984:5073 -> 3.57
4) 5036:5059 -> 3.52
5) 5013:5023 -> 3.45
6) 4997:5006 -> 3.59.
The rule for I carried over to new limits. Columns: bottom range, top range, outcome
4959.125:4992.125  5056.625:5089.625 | 0.89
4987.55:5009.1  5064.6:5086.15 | 0.91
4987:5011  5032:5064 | 0.97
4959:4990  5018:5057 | 0.92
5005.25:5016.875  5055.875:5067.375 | 1.05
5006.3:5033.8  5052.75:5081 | 0.98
